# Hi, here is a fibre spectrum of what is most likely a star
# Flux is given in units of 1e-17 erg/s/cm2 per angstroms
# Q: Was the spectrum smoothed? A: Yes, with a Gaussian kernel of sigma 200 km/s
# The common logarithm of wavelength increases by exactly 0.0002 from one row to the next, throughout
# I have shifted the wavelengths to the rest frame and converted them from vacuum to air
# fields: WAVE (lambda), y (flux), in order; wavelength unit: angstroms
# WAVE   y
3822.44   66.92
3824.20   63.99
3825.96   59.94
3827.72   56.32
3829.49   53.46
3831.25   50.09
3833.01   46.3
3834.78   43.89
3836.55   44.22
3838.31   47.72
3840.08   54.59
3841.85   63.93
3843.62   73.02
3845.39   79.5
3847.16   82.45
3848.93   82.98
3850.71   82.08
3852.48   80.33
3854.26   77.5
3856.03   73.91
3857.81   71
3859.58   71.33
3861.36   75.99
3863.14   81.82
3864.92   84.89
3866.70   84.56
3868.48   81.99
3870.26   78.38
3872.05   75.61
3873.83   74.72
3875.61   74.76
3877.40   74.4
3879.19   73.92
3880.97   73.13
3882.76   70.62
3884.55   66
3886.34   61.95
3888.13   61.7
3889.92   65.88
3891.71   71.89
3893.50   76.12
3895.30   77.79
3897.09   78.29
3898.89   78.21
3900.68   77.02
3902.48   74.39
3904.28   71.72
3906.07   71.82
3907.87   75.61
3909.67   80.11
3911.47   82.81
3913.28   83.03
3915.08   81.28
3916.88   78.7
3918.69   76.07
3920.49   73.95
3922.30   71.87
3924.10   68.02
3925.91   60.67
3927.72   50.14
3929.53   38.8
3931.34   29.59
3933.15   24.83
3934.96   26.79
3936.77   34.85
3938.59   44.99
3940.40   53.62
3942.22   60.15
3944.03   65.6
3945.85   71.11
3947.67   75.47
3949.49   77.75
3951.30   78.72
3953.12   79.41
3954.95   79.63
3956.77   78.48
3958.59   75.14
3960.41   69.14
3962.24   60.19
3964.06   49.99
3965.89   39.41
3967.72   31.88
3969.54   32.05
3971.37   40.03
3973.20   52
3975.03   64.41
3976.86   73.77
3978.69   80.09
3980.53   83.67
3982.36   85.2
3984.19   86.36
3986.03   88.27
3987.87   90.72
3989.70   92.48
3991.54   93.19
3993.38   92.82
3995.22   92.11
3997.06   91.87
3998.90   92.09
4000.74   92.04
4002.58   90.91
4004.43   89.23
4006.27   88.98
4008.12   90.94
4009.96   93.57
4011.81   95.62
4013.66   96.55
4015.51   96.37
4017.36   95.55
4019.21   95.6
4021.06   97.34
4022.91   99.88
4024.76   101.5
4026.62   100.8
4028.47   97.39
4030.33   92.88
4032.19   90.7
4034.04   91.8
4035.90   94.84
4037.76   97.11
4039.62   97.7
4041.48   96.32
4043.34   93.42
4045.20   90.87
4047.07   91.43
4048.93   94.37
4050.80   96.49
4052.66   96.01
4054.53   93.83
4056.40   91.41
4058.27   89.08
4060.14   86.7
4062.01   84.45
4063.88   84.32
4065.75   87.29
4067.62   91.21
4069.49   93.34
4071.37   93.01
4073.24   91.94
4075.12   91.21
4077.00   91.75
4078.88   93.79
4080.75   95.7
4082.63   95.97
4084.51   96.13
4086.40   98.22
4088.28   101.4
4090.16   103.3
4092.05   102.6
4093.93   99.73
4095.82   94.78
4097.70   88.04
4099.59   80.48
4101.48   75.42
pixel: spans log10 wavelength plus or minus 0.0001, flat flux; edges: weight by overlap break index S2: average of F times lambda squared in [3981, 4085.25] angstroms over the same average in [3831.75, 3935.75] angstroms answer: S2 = 1.45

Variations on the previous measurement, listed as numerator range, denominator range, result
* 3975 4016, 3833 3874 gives 1.33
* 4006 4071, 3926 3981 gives 1.70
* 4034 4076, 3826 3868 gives 1.50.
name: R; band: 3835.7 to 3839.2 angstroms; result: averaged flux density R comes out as 46.1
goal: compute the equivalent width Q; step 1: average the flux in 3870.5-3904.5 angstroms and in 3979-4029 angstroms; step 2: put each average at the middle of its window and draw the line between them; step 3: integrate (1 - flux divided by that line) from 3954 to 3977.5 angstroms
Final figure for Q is 7.9 angstroms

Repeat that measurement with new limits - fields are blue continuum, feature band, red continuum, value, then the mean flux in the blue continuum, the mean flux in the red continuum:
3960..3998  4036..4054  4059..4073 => -2.20 angstroms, 71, 88.8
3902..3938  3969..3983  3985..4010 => 3.23 angstroms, 62.4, 91.3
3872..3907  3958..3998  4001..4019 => 7.67 angstroms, 72.4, 93.1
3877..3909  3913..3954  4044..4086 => 8.59 angstroms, 72.3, 91.9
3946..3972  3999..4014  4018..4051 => -1.59 angstroms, 62.4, 95.6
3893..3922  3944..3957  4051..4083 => 0.75 angstroms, 77.2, 91.3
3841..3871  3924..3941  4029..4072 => 8.48 angstroms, 78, 92.1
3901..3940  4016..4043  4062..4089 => -4.08 angstroms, 62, 92.9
